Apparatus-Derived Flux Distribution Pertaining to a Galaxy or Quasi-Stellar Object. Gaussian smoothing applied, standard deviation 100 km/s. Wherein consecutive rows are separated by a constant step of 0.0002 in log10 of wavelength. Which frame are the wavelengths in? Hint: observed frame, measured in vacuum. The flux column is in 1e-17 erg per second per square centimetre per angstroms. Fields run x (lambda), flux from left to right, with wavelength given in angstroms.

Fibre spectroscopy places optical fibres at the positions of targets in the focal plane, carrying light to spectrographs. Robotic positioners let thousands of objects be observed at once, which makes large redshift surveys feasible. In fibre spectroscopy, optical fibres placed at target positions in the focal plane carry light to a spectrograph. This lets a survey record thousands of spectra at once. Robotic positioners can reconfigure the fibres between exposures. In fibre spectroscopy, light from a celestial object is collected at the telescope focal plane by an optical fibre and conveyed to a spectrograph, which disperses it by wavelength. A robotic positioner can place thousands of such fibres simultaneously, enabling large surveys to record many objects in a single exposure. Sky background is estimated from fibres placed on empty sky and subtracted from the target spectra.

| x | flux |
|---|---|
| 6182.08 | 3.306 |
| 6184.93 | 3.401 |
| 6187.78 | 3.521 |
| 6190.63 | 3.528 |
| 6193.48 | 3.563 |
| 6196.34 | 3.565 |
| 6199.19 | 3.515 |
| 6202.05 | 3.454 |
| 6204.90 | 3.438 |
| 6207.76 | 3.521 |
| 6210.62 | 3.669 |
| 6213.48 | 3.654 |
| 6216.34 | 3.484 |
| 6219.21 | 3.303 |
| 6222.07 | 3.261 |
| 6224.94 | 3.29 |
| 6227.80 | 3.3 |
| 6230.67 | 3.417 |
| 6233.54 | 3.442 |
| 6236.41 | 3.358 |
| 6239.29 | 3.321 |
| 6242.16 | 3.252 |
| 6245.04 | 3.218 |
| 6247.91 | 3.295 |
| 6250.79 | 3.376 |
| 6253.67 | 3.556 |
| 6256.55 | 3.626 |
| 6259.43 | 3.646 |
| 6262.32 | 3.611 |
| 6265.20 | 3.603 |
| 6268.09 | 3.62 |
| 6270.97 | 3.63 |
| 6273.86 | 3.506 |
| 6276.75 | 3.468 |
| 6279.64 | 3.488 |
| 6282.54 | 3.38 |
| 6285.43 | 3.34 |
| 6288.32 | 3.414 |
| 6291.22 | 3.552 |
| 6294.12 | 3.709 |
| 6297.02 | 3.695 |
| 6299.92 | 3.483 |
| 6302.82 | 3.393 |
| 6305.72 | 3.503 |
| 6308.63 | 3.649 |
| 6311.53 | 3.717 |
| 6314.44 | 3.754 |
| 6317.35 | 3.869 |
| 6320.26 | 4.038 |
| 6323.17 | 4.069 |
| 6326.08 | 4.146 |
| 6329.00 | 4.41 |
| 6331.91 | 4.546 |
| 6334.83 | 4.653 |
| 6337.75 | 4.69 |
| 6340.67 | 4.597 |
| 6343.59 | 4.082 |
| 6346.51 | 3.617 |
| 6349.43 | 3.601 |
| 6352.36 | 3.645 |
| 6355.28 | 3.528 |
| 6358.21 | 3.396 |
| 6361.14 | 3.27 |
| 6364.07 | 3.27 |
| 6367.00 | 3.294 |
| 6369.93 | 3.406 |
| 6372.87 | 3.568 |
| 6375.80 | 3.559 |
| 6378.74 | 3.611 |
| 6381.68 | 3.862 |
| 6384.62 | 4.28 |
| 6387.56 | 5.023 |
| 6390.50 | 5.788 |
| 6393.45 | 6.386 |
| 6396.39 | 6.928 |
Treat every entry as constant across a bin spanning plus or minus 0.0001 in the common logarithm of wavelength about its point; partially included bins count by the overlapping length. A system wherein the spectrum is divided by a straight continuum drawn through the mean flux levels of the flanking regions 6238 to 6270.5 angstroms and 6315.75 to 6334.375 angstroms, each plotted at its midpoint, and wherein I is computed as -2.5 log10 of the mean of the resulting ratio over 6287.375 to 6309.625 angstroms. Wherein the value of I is 0.11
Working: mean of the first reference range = 3.47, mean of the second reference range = 4.2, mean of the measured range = 3.55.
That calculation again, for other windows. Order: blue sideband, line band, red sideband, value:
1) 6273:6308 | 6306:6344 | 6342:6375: -0.182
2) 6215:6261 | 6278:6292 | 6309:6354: 0.093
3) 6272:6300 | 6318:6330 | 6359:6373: -0.204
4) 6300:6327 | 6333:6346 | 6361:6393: -0.150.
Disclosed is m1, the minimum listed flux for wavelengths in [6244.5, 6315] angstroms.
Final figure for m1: 3.218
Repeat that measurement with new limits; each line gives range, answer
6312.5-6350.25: 3.601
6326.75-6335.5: 4.41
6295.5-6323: 3.393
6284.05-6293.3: 3.34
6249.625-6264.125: 3.376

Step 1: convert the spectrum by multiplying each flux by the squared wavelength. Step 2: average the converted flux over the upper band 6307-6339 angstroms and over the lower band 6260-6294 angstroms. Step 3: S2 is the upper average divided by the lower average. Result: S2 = 1.19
